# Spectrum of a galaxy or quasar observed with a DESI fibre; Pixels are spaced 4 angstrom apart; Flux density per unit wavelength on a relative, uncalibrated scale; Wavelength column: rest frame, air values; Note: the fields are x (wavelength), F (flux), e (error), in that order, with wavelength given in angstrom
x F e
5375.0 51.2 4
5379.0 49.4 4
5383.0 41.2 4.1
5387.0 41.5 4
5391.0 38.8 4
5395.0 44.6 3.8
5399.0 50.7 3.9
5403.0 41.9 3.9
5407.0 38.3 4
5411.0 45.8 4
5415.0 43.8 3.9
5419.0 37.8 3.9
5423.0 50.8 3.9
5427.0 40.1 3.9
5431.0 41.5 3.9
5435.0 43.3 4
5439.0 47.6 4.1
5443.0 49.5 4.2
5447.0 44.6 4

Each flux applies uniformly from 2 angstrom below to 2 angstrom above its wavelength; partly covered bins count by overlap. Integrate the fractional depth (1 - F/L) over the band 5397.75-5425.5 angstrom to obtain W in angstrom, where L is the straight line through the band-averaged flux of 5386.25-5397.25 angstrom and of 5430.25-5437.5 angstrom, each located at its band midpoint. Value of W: -1.02 angstrom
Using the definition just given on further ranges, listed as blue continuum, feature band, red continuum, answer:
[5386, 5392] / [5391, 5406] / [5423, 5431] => -1.3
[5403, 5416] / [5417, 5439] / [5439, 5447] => 1.1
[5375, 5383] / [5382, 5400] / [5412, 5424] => 1.3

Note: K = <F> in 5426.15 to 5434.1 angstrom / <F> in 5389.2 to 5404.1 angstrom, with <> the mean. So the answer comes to 0.9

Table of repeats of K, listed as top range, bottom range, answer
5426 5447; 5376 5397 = 1.03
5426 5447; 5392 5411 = 1.02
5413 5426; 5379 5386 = 1.01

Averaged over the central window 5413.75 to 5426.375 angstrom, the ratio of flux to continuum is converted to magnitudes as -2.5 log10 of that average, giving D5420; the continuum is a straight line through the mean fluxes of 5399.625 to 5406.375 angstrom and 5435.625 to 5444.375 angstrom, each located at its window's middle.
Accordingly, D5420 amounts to 0.03 mag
